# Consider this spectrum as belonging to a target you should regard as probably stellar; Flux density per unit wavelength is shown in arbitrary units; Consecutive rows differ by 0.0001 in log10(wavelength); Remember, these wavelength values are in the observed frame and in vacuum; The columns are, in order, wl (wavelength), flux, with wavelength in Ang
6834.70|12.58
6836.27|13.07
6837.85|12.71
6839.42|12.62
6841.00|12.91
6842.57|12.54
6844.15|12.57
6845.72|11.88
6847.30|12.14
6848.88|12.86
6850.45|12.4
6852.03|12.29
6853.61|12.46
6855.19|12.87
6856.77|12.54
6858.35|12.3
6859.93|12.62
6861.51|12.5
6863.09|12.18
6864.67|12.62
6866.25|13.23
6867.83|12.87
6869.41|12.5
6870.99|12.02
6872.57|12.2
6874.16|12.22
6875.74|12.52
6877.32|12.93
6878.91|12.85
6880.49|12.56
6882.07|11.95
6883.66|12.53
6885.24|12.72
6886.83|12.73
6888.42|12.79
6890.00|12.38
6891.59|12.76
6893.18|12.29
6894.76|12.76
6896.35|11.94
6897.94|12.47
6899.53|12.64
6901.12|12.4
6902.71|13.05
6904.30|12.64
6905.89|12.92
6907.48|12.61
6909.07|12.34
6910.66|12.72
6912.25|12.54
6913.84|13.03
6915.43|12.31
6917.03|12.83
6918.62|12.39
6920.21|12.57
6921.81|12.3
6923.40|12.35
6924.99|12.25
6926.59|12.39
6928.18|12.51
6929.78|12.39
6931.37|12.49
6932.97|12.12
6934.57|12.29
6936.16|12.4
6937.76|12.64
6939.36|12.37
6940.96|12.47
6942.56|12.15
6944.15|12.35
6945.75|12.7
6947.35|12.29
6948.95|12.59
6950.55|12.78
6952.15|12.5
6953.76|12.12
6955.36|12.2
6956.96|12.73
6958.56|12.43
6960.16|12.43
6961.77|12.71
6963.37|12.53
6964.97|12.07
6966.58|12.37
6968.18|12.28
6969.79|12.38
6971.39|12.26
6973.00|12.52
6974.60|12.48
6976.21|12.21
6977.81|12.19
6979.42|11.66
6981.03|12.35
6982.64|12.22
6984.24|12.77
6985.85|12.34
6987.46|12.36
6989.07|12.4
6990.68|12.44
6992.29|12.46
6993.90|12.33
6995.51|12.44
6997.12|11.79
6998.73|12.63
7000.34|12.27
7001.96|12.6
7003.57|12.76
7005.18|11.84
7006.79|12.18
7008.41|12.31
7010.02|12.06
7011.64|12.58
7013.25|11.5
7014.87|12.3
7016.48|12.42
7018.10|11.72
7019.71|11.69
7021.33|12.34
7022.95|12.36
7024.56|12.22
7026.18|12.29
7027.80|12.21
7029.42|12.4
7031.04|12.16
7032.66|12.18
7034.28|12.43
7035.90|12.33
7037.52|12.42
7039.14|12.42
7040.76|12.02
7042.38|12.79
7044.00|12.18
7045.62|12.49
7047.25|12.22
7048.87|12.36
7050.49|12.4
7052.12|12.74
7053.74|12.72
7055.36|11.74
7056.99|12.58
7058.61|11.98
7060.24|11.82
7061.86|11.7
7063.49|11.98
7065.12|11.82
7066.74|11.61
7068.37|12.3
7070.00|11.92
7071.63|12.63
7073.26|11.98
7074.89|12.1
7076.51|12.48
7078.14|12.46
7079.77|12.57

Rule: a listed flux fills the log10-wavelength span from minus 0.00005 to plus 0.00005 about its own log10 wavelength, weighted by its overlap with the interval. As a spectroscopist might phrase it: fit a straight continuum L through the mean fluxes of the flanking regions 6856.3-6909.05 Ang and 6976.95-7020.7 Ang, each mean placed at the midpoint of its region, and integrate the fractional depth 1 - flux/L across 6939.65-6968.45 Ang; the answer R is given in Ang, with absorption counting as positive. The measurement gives -0.2 Ang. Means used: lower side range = 12.5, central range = 12.4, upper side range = 12.2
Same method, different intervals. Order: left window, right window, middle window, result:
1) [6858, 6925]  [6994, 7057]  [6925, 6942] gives 0.09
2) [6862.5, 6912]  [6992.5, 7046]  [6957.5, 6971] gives -0.02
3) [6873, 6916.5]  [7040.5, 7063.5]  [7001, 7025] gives 0.29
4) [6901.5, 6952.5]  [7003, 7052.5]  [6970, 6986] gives 0.11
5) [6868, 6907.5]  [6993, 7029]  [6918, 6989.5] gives -0.09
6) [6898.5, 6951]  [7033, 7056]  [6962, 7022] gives 0.78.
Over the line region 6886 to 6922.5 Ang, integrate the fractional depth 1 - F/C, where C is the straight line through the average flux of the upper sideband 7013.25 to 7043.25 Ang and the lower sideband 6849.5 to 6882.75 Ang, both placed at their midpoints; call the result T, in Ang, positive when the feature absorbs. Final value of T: -0.4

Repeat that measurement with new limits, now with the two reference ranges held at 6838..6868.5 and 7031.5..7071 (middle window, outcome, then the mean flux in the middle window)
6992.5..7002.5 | 0.0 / 12.3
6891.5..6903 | 0.0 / 12.5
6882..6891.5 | -0.1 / 12.6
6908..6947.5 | -0.1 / 12.5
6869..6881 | 0.0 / 12.5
